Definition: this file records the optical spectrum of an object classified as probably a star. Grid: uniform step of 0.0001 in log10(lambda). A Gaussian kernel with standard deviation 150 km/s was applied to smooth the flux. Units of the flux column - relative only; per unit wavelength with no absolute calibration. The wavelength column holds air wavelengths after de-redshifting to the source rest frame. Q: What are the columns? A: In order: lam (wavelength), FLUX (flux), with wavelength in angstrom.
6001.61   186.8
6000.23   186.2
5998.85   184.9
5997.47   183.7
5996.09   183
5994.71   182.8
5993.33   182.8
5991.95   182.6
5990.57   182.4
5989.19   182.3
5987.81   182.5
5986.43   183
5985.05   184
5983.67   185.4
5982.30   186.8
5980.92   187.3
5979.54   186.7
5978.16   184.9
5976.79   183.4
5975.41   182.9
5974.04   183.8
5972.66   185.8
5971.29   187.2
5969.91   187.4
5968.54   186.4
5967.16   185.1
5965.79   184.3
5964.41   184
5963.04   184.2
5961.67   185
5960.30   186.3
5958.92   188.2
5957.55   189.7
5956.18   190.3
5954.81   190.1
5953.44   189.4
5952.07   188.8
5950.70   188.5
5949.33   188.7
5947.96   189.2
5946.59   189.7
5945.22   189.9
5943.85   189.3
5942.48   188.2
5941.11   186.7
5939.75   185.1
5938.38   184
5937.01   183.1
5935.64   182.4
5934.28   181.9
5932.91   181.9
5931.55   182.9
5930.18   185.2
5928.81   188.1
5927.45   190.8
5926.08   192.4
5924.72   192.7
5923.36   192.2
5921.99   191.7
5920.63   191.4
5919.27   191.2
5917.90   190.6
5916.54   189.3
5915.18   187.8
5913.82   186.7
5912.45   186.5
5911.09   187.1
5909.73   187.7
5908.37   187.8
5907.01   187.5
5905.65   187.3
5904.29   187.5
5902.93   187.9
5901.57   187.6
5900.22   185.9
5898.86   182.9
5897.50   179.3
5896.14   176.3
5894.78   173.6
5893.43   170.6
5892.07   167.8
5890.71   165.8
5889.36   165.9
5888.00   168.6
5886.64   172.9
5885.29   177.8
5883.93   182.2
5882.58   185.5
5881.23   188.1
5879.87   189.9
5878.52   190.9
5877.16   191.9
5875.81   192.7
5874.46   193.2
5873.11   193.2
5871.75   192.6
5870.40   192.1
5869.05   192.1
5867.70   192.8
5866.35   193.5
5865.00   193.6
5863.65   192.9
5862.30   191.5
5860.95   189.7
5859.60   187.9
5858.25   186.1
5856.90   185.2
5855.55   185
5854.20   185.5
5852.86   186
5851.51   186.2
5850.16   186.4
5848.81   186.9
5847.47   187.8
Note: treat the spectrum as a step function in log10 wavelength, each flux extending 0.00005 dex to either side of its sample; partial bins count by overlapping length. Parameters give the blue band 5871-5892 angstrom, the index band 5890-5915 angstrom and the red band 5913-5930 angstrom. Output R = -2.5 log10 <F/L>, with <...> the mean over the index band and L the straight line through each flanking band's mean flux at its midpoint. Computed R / 0.03 mag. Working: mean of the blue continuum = 183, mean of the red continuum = 190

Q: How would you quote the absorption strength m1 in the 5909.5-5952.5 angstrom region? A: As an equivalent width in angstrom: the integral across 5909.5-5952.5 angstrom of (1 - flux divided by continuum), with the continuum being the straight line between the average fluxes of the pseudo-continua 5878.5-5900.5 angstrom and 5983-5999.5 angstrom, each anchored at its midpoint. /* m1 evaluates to -1.9 angstrom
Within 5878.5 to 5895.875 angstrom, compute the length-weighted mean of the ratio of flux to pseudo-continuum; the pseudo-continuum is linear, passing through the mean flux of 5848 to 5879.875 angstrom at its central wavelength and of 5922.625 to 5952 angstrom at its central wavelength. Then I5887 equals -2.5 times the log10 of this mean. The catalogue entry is 0.08 mag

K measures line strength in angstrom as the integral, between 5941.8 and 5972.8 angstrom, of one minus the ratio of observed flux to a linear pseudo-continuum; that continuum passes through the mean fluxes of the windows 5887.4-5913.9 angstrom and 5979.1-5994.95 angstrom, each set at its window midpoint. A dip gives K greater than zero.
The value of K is -0.8 angstrom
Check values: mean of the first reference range 180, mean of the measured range 188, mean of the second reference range 184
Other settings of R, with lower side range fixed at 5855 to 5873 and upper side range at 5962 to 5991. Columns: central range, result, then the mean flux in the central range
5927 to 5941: 0.014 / 185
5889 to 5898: 0.106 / 171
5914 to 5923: -0.014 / 190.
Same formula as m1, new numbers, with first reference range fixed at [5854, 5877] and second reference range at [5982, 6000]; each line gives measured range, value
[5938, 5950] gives -0.11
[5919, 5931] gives -0.20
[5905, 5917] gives 0.04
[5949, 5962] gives -0.21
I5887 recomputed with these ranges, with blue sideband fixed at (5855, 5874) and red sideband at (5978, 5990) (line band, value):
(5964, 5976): 0.001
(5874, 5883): -0.003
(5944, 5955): -0.017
